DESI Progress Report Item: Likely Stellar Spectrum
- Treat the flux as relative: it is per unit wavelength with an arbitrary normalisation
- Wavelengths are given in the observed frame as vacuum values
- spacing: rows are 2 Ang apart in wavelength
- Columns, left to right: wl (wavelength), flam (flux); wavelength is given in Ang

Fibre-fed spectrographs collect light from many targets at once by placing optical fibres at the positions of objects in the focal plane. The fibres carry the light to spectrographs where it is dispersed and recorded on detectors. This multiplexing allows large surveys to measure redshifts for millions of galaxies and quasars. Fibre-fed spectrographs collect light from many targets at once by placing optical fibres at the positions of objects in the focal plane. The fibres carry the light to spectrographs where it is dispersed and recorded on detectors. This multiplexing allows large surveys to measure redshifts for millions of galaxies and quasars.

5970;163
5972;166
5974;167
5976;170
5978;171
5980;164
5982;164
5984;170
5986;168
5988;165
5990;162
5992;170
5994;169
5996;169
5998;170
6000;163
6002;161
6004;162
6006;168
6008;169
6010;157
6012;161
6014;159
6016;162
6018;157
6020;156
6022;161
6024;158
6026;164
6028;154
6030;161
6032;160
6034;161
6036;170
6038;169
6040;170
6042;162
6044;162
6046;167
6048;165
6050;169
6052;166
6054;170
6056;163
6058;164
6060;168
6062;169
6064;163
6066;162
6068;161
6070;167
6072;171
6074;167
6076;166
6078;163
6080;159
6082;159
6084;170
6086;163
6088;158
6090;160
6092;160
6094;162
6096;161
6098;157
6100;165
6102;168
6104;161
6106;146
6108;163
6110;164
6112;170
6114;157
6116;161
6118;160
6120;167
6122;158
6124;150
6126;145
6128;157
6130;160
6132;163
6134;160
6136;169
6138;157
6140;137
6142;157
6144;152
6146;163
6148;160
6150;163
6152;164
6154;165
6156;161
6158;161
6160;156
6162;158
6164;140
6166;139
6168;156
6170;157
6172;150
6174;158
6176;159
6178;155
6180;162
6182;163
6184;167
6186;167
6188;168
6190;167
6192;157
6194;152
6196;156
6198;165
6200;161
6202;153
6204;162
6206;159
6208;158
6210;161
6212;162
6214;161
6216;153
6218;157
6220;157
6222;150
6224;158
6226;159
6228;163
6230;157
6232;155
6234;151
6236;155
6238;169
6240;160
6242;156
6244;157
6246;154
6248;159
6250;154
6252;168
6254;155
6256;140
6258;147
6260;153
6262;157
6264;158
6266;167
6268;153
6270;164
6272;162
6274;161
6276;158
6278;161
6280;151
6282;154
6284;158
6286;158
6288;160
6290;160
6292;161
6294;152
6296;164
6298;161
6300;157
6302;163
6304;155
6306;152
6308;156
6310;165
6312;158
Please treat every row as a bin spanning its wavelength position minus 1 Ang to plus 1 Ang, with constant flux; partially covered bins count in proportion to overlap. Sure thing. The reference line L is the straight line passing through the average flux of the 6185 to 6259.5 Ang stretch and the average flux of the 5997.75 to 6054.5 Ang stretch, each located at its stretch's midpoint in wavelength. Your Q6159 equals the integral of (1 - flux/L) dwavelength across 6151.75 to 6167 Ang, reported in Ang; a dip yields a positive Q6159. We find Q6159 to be 0.4 Ang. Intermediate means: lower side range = 163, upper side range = 158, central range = 155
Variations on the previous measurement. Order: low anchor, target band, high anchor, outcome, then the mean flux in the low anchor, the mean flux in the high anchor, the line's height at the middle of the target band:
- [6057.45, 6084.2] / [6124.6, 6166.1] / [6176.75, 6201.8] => 1.5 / 165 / 161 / 163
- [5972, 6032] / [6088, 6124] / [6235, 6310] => 0.2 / 164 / 158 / 161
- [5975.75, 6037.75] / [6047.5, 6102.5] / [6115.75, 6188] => -1.1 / 164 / 158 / 161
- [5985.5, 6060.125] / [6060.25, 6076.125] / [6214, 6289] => -0.3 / 164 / 157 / 163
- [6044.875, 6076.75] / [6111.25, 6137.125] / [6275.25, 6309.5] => 0.7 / 166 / 158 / 164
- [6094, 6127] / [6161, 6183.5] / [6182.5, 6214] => 0.8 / 160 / 161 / 161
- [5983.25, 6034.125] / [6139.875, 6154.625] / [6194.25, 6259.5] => 0.1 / 163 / 157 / 159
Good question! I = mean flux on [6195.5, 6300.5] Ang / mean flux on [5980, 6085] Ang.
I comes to 0.96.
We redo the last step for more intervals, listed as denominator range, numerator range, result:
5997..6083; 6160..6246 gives 0.96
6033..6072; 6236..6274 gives 0.95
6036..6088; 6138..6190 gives 0.95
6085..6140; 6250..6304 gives 0.99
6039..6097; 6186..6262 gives 0.96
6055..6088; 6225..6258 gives 0.95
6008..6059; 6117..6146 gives 0.96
